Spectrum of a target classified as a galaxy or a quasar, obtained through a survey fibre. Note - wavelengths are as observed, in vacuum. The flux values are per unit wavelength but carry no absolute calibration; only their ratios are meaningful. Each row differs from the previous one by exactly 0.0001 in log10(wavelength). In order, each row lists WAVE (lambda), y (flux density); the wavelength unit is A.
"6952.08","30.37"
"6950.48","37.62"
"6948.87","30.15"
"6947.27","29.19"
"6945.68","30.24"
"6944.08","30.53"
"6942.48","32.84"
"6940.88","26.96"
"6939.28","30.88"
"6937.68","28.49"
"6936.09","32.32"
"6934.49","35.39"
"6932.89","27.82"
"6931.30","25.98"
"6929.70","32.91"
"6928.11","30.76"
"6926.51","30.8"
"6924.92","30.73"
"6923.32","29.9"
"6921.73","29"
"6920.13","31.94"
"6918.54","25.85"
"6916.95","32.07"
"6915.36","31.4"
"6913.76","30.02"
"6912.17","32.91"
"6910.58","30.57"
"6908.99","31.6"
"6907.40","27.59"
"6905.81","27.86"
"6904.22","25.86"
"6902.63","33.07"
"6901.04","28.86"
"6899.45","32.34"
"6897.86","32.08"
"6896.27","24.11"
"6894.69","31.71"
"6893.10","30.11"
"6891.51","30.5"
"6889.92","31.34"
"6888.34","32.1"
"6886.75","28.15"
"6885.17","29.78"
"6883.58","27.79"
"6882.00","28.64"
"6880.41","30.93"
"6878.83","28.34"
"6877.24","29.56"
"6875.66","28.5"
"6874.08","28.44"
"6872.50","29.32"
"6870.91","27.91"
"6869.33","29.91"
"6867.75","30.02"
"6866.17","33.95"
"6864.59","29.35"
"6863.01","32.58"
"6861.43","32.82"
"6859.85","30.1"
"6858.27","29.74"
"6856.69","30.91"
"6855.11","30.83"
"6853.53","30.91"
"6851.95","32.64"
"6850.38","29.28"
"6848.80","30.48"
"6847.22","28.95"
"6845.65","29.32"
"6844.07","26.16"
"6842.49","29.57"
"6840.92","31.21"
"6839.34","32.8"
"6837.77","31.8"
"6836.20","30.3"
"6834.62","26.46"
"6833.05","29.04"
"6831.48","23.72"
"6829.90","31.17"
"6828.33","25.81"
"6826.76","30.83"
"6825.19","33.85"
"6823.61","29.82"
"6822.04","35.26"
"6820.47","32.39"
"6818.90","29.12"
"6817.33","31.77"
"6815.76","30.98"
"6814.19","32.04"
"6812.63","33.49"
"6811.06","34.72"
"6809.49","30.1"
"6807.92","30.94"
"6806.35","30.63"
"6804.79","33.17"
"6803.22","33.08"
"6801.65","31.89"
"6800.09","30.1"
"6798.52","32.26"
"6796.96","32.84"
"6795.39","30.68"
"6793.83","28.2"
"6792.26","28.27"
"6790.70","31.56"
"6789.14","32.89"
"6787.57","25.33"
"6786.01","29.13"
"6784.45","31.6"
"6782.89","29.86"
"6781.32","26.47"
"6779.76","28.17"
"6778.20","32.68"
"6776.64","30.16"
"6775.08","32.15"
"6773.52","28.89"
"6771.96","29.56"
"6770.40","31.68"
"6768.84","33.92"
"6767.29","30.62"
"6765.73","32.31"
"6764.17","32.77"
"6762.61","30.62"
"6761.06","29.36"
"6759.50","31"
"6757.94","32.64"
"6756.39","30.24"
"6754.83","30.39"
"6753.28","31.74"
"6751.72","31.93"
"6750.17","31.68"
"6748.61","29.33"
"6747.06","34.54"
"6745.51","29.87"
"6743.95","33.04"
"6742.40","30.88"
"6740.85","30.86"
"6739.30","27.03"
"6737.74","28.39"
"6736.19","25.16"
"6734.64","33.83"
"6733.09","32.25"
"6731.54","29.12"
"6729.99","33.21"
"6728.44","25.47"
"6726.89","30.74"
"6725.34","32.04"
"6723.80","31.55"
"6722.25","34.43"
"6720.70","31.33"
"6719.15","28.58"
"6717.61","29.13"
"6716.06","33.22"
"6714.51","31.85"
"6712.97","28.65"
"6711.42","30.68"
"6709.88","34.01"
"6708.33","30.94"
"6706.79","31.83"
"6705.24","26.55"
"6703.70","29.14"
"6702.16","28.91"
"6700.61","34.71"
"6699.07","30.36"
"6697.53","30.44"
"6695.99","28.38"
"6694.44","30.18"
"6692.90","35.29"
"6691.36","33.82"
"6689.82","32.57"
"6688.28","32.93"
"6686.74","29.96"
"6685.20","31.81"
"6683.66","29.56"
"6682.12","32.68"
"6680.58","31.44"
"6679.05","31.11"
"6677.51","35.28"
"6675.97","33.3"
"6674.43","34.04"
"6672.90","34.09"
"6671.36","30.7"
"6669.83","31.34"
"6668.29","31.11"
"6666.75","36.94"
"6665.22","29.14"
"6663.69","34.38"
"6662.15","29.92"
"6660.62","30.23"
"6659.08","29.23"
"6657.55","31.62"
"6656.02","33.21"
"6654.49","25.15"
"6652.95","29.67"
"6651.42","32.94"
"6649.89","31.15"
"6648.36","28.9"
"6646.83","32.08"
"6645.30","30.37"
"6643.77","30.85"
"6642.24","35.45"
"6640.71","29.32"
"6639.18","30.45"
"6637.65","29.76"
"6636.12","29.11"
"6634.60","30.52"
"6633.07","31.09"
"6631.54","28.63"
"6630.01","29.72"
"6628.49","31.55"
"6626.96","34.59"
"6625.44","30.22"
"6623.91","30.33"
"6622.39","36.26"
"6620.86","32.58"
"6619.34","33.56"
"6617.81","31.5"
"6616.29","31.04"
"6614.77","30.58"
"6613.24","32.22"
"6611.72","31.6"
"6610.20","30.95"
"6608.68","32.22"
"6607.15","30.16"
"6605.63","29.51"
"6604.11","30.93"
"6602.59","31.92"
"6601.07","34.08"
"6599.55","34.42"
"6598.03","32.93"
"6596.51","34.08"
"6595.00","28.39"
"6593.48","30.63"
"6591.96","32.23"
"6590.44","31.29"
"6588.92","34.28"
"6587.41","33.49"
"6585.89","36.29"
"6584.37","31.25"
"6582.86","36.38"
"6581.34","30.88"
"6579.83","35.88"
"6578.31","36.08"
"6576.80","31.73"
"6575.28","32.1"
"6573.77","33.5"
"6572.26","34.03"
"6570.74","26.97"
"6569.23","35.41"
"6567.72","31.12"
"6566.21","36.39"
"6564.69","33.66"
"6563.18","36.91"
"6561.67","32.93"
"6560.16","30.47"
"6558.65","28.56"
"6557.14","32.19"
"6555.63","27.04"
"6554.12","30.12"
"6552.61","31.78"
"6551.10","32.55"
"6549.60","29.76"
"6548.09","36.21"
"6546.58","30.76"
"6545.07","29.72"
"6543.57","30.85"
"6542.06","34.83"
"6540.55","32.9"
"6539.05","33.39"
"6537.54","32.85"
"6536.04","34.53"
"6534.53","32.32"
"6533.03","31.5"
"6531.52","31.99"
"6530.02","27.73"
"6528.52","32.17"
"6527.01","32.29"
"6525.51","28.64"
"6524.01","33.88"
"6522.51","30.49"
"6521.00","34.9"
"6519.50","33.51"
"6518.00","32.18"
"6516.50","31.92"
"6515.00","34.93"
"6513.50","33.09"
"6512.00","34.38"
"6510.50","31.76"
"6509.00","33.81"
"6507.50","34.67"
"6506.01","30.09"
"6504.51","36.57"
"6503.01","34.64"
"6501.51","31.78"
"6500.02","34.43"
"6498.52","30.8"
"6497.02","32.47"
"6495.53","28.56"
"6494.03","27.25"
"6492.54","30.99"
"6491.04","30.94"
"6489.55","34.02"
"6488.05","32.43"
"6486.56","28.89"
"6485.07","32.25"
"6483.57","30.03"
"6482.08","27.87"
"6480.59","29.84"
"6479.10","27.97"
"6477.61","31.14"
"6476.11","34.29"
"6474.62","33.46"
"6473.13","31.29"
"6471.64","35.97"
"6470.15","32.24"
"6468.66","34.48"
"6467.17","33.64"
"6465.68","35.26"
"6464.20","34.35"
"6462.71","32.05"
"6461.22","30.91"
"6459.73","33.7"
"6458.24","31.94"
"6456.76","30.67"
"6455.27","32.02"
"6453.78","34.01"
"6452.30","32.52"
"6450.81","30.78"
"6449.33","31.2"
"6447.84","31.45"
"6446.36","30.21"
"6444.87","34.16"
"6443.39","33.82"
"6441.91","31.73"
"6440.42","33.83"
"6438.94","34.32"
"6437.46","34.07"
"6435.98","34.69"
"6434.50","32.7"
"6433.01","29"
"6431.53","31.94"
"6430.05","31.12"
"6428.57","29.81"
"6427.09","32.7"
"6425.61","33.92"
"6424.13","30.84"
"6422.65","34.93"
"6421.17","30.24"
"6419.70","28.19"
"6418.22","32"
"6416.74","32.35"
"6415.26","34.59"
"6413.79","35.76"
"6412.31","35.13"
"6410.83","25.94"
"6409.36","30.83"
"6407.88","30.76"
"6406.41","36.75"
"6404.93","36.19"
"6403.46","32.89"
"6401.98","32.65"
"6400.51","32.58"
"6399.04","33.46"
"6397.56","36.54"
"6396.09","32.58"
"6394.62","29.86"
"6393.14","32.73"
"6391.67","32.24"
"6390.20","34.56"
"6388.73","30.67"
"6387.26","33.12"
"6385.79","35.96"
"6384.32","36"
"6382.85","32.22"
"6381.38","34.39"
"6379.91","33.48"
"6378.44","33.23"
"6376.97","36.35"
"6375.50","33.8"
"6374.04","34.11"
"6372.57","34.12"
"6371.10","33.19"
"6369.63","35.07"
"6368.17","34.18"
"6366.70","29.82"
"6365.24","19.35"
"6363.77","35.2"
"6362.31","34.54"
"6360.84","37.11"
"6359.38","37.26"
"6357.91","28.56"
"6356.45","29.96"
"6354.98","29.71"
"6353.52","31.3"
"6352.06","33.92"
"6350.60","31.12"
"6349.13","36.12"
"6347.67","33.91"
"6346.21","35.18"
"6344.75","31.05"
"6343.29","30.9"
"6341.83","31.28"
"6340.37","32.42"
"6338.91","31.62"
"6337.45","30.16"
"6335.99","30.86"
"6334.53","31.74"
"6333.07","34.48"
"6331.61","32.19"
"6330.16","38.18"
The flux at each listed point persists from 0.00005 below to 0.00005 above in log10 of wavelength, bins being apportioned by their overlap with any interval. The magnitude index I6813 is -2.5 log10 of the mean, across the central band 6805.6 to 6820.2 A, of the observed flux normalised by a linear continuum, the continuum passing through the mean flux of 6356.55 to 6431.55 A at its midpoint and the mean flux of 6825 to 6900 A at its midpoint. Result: -0.05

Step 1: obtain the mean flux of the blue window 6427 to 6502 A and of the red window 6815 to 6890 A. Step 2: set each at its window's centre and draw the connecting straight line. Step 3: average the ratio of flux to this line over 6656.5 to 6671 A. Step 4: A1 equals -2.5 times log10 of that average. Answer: -0.02 mag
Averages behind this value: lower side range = 32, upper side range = 30.1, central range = 31.6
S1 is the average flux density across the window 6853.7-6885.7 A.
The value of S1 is 30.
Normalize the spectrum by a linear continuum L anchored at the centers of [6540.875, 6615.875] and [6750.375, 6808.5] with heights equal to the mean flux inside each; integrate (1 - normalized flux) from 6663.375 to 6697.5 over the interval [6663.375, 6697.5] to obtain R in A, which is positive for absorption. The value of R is -0.7 A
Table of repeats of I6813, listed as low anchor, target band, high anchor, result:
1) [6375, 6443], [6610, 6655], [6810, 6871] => 0.02 mag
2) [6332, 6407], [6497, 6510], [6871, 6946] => -0.04 mag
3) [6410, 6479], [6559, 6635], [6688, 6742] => -0.03 mag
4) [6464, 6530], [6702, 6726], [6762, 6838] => 0.01 mag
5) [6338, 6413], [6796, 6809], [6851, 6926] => -0.04 mag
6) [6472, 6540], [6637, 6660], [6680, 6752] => 0.02 mag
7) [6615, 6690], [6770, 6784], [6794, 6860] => 0.04 mag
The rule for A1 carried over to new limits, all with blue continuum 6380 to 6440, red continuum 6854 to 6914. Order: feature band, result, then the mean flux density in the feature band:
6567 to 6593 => -0.043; 33.1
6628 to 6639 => 0.051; 30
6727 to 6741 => 0.051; 29.5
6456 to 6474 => -0.019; 33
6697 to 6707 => 0.032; 30.2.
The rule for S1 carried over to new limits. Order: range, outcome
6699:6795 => 30.6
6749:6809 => 30.8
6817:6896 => 30.1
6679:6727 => 31.2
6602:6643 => 31.3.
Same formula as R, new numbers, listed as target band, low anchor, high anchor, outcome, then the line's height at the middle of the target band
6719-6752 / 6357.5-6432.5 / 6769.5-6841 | 0.3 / 31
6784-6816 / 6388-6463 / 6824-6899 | -1.0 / 30.2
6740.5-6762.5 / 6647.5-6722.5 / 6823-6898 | -0.3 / 30.8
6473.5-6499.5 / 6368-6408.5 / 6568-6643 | 1.7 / 33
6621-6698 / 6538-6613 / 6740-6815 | 0.8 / 31.8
